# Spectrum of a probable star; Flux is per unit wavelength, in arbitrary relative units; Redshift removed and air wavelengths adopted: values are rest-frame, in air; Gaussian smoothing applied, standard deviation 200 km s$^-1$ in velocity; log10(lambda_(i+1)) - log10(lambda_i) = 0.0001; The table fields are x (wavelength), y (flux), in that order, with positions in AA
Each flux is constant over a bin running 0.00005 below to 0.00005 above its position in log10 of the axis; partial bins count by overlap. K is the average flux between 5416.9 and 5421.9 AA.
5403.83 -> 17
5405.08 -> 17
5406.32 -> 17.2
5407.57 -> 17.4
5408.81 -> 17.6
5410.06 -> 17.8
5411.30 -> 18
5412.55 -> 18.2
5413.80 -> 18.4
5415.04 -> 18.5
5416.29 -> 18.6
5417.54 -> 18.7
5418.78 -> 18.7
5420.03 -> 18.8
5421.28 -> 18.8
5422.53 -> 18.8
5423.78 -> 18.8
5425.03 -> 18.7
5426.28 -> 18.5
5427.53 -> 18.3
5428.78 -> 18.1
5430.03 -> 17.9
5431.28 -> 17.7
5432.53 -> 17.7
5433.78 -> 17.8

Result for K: 18.8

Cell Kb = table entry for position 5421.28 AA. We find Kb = 18.8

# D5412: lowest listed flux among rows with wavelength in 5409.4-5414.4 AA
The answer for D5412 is 17.8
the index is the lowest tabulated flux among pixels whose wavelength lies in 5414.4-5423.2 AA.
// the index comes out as 18.5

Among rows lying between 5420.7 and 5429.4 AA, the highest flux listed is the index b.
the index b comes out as 18.8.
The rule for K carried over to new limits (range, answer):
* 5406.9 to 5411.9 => 17.7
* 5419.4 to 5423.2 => 18.8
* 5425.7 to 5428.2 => 18.4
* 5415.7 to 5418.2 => 18.7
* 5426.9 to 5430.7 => 18.1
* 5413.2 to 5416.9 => 18.5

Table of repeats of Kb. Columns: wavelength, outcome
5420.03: 18.8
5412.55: 18.2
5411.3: 18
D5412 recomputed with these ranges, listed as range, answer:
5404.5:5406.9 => 17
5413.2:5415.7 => 18.4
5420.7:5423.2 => 18.8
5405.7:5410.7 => 17.2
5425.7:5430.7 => 17.9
